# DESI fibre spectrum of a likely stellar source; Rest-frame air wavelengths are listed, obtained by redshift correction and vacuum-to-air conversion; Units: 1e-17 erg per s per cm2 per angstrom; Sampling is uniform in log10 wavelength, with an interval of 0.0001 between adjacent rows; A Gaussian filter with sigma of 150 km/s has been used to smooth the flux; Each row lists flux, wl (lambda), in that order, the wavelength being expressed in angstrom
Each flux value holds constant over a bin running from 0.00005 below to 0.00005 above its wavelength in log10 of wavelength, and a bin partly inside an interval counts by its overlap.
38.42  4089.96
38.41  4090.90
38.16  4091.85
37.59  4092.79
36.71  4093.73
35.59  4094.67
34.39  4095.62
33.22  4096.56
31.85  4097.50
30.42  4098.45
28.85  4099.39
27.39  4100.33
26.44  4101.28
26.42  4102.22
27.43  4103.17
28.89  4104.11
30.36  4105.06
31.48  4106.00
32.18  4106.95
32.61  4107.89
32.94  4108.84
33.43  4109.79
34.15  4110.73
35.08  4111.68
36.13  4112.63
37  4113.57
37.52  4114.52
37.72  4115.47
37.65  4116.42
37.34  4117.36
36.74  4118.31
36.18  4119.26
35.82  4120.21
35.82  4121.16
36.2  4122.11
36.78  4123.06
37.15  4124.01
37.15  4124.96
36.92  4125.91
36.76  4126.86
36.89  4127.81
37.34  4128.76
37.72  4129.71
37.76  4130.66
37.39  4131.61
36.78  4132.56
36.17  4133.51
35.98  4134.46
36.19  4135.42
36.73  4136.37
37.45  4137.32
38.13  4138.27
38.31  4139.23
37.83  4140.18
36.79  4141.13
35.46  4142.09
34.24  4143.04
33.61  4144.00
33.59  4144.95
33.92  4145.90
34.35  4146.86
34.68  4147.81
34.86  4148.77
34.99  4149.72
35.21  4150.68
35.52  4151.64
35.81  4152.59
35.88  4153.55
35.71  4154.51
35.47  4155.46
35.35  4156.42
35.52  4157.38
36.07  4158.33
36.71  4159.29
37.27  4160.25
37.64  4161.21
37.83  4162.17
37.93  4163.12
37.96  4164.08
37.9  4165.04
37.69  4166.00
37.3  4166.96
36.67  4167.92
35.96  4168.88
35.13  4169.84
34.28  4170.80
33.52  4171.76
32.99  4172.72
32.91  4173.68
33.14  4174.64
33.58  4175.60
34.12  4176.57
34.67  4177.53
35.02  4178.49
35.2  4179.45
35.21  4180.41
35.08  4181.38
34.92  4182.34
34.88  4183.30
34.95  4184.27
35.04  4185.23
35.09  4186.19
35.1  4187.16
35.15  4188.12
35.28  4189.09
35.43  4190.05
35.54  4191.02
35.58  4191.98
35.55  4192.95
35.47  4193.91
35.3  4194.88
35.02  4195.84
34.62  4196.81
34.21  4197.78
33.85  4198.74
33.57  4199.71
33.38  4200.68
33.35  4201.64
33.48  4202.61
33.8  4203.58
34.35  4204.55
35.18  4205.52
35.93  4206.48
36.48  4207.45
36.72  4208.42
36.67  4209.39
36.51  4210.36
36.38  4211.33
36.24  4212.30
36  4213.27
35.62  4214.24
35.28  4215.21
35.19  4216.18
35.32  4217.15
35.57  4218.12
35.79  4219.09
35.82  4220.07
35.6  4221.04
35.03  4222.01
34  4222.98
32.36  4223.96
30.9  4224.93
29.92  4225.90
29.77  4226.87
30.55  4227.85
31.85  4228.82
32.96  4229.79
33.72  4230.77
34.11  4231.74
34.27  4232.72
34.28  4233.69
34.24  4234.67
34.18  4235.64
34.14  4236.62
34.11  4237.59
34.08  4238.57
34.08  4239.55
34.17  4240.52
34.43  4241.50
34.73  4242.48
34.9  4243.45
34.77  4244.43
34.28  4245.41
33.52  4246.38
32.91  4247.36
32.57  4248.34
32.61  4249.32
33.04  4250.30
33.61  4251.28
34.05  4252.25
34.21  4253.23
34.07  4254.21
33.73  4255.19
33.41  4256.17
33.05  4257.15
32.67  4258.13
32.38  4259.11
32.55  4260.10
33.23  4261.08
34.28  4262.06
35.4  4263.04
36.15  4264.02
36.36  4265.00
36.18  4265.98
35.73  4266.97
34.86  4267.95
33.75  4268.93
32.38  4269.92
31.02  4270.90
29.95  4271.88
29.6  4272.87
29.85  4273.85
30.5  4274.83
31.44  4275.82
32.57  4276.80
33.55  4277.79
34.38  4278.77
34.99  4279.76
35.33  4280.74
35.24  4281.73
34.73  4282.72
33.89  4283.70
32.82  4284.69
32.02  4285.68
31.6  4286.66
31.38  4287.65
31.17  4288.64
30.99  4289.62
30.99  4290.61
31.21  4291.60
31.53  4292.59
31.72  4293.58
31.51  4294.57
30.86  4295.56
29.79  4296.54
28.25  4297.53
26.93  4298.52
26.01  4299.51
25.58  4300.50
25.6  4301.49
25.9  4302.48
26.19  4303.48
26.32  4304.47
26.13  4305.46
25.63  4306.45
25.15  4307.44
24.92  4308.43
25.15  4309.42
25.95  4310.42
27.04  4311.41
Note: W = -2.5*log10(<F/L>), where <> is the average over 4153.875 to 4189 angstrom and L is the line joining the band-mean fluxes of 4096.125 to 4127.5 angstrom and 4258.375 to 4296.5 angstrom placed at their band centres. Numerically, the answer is -0.07 mag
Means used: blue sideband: 33.7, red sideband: 32.8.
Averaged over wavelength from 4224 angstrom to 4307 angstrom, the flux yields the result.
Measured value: 32.2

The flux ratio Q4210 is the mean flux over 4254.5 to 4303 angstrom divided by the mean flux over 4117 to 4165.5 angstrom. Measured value 0.9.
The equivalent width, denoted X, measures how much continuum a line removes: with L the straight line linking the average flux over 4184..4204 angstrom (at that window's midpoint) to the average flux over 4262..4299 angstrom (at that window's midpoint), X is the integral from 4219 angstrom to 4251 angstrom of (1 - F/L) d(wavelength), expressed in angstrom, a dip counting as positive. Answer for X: 0.1 angstrom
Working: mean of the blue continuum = 34.7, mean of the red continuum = 32.5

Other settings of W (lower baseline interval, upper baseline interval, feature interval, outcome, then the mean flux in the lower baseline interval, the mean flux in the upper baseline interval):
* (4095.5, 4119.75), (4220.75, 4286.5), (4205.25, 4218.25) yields -0.09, 32.8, 33.4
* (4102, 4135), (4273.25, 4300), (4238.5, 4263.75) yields -0.04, 35.2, 31.7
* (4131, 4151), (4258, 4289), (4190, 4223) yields -0.02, 35.9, 33.2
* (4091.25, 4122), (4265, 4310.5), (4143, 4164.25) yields -0.09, 33.6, 30.6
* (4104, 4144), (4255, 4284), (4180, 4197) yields -0.01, 35.9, 33.4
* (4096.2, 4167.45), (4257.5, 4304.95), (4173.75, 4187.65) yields -0.02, 35.2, 31.7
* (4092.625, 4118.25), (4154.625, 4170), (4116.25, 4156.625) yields -0.04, 33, 36.8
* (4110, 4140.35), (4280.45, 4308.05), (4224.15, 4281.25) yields -0.06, 36.8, 29.7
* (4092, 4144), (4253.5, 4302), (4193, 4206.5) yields -0.03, 34.9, 32.2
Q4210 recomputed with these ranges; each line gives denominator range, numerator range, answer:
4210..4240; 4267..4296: 0.95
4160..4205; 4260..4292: 0.94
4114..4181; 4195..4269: 0.95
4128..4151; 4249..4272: 0.94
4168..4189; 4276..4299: 0.93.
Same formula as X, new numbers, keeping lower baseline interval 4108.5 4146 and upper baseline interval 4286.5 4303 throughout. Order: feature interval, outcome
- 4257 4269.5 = -1.5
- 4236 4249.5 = -1.0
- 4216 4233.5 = -0.6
